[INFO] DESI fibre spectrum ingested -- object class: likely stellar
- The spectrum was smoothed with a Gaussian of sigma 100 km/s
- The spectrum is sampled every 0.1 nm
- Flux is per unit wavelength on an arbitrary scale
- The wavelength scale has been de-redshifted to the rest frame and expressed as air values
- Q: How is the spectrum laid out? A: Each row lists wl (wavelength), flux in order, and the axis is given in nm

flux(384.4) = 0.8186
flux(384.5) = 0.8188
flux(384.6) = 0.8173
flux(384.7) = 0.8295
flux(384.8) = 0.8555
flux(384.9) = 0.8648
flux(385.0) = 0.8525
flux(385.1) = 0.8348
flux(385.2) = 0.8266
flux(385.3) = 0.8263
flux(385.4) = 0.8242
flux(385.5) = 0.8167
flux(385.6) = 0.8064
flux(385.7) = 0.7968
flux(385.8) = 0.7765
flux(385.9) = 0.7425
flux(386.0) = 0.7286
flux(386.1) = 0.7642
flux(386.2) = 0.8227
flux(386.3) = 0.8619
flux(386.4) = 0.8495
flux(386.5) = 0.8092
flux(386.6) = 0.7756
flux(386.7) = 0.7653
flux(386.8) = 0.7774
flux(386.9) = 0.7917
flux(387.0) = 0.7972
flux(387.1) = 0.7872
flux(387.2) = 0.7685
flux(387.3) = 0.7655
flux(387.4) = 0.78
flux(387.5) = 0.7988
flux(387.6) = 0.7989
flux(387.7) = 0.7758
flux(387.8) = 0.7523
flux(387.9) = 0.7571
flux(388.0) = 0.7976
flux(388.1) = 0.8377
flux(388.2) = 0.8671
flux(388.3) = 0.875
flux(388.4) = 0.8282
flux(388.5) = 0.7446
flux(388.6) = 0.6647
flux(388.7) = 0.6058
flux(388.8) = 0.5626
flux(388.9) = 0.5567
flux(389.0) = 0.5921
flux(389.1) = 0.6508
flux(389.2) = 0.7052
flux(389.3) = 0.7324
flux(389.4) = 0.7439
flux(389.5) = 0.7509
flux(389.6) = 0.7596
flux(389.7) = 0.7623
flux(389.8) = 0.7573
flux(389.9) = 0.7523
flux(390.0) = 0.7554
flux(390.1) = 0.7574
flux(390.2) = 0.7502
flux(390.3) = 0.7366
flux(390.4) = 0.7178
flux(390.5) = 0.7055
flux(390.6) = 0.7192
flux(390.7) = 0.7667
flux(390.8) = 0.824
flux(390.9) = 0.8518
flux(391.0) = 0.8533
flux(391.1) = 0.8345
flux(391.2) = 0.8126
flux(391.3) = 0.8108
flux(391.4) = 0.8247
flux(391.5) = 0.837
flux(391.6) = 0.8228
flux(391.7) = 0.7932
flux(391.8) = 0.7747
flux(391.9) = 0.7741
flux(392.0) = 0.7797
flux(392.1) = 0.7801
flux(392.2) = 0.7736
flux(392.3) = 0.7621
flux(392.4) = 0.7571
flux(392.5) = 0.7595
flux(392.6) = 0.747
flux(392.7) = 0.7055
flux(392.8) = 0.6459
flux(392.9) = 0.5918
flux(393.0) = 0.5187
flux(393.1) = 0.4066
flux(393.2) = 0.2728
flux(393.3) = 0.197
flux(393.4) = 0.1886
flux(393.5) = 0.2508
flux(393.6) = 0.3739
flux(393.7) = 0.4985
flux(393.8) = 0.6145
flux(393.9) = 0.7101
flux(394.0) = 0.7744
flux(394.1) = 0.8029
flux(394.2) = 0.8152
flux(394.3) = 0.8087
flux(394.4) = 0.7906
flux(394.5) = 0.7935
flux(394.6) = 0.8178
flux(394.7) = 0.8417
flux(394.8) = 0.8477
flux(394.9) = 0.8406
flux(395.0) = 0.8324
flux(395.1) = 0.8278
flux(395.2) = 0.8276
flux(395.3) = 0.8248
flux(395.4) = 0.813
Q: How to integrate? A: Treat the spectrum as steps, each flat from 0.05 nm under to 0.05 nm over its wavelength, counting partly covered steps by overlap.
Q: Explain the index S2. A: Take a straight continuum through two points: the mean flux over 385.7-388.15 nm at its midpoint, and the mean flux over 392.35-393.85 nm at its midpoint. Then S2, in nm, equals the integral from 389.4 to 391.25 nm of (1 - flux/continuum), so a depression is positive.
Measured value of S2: -0.42 nm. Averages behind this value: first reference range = 0.787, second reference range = 0.502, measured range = 0.77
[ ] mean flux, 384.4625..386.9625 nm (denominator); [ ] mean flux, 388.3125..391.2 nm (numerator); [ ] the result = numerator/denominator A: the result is 0.91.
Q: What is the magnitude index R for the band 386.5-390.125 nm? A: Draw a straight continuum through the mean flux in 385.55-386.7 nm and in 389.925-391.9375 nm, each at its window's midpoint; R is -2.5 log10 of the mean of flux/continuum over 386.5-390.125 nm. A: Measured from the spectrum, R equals 0.06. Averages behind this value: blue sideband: 0.793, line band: 0.749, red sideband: 0.786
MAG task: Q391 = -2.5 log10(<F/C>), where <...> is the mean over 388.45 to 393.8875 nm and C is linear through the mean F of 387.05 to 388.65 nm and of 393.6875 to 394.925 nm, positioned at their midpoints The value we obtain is 0.15 mag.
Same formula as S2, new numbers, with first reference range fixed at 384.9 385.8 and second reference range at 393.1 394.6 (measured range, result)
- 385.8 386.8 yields 0.005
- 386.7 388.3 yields -0.073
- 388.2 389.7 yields 0.018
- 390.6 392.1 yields -0.386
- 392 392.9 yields -0.186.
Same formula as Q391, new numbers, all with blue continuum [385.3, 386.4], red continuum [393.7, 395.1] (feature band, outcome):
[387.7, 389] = 0.09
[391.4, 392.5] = 0.00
